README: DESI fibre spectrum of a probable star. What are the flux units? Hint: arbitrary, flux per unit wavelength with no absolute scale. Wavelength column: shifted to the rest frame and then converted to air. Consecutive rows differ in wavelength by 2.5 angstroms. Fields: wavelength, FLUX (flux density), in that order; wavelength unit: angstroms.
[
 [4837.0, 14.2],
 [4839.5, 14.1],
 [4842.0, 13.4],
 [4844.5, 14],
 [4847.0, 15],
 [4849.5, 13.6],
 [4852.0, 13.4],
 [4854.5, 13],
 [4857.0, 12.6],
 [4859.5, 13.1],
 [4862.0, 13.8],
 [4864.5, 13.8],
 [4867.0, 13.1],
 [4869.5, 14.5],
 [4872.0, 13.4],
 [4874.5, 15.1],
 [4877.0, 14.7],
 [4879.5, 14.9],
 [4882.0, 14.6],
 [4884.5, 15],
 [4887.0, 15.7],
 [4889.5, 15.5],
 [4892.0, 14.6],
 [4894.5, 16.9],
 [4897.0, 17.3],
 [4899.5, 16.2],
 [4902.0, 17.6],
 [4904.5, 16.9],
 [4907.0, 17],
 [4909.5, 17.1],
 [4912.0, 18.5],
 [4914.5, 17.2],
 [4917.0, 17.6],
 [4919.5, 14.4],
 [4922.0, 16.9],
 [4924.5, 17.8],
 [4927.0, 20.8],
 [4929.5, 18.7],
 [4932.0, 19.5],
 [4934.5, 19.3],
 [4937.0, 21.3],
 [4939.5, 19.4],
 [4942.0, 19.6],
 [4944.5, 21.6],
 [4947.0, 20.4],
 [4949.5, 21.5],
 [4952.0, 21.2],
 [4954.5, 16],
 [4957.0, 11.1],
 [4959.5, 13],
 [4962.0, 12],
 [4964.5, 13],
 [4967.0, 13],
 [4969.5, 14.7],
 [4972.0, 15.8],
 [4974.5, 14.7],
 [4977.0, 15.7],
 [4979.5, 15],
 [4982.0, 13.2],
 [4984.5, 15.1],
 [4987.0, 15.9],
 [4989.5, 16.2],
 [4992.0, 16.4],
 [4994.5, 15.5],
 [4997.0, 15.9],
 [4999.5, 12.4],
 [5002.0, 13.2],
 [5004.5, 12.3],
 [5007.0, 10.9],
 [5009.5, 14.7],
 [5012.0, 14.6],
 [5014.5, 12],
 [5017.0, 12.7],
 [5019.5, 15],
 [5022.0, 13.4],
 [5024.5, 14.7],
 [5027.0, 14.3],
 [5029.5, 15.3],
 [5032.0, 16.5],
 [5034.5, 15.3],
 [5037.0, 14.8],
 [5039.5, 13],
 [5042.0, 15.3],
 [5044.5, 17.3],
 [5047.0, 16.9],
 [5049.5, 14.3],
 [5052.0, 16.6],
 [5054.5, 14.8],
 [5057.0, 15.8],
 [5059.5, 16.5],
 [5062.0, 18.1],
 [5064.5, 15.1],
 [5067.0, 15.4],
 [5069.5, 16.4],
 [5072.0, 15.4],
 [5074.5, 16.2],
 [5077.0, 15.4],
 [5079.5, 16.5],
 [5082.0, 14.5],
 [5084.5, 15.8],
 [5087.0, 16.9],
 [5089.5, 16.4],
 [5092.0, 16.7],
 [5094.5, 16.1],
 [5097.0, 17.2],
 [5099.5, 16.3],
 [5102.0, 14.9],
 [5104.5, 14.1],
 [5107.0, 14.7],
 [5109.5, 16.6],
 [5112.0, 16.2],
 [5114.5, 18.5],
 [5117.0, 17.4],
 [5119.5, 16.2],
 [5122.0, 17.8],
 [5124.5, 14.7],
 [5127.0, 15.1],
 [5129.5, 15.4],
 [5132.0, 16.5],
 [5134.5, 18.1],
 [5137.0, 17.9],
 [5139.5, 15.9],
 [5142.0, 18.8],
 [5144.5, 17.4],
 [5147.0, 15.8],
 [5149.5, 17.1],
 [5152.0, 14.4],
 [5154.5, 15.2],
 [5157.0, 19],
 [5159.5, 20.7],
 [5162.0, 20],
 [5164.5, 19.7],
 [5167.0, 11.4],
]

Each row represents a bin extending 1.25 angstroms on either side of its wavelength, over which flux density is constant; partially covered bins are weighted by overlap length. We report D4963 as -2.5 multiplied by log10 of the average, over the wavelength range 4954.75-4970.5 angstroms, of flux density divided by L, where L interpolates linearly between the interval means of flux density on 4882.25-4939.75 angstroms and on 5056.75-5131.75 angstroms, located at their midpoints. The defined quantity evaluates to 0.29 mag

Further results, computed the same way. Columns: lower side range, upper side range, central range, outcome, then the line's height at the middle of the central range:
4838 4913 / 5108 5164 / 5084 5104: 0.03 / 16.7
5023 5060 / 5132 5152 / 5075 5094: 0.00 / 16.1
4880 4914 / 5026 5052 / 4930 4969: -0.09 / 16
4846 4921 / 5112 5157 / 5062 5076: 0.02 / 16.3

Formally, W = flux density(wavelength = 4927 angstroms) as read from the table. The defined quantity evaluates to 20.8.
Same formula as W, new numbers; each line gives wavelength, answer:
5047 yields 16.9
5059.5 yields 16.5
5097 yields 17.2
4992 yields 16.4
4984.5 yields 15.1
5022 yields 13.4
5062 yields 18.1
